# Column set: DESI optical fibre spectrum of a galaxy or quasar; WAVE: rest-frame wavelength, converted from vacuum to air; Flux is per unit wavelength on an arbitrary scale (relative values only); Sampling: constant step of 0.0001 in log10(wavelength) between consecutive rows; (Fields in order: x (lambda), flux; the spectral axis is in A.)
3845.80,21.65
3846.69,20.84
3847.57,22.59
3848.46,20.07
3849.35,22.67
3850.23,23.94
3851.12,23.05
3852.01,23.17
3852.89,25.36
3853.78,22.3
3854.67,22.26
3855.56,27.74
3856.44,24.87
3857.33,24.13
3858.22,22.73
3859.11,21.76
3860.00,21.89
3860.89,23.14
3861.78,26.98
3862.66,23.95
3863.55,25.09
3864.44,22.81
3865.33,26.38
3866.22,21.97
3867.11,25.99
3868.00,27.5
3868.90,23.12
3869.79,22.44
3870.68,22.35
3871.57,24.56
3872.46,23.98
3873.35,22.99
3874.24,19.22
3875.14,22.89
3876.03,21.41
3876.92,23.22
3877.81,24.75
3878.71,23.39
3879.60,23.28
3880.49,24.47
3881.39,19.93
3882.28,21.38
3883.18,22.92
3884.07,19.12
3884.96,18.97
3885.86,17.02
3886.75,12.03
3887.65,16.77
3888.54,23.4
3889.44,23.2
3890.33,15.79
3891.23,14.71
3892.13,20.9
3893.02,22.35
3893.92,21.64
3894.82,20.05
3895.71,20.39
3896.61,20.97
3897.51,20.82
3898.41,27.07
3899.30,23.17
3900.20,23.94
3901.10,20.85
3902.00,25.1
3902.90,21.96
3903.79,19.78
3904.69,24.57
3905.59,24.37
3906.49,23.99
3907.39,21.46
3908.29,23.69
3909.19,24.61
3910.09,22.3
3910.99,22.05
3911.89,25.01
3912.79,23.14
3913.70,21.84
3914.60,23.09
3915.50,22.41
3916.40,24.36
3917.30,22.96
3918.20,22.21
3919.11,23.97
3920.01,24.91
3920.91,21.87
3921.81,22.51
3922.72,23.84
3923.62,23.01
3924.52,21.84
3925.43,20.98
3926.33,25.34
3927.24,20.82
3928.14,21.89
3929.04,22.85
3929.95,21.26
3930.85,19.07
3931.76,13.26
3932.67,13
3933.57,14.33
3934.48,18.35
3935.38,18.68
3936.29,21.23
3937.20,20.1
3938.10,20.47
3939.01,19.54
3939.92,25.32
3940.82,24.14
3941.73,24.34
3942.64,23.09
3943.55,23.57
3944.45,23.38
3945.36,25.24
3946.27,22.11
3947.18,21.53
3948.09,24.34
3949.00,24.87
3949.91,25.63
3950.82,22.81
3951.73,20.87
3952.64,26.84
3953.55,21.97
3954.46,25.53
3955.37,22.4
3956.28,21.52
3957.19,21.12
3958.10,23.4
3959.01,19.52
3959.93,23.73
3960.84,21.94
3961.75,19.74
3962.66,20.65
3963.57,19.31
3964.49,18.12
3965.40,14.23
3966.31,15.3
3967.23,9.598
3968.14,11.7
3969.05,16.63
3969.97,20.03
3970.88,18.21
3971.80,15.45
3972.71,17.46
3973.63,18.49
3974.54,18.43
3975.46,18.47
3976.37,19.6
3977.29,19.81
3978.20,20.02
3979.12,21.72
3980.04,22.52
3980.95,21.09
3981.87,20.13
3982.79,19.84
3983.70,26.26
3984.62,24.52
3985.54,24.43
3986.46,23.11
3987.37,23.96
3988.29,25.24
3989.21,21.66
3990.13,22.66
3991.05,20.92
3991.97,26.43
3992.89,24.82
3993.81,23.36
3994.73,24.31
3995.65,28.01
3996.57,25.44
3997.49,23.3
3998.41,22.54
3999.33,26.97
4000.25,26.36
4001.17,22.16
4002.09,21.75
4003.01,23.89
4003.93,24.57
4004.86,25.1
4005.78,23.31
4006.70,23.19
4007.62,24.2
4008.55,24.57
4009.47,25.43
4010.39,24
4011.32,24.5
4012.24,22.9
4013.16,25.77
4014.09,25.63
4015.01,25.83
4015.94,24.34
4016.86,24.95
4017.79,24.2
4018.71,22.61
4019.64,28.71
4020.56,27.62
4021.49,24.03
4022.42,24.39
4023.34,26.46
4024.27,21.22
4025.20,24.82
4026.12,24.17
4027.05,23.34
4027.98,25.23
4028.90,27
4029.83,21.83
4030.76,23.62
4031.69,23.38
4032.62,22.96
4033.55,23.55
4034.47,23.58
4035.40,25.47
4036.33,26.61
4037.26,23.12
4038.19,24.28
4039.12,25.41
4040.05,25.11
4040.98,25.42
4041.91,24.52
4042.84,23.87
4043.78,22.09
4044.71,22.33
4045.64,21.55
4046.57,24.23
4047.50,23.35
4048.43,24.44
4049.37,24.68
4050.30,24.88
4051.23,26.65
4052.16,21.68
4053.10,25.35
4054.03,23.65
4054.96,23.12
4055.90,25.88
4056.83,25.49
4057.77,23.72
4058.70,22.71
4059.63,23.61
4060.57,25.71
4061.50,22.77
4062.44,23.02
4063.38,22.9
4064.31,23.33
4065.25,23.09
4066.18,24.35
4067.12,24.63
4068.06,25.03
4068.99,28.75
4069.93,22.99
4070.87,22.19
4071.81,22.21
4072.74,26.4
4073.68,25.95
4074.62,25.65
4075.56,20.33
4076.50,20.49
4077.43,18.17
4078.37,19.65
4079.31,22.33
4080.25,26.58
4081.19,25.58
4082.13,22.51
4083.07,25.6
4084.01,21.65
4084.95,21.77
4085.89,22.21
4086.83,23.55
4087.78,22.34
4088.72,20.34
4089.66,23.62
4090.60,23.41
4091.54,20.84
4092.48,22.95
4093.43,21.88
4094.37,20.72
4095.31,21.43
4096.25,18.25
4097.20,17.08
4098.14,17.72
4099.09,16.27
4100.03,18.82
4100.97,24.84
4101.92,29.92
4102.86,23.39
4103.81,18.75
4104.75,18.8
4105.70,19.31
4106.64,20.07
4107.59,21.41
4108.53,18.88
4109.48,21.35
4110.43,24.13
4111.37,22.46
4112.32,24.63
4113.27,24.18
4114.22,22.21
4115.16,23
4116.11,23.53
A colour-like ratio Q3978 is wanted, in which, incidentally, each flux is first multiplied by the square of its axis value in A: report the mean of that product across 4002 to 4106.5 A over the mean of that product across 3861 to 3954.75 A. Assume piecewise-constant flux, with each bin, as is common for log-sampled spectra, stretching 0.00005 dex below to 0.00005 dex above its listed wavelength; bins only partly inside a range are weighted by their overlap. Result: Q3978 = 1.14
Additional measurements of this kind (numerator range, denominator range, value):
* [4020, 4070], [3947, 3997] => 1.18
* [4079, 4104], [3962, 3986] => 1.23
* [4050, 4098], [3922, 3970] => 1.18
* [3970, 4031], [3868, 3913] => 1.13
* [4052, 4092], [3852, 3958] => 1.14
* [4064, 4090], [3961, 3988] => 1.26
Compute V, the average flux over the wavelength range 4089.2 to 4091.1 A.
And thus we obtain 23.5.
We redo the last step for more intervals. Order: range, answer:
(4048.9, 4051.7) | 25.4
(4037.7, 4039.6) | 24.8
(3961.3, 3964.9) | 19.5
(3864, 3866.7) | 23.8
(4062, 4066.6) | 23.3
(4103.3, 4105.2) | 18.9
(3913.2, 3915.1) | 22.4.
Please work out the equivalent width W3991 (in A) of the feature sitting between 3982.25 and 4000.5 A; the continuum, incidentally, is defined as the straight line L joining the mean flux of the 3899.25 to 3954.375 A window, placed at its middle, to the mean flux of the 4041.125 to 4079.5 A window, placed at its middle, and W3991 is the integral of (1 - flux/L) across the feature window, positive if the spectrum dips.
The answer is -1.0 A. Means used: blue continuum 22.3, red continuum 23.6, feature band 24.2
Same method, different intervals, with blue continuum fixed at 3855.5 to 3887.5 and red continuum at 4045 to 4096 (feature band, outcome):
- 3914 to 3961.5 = 1.7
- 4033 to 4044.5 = -0.6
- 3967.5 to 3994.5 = 2.5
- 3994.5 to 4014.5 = -1.1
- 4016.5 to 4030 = -0.9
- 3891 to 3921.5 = 0.3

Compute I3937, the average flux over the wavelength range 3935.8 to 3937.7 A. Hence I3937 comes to 20.6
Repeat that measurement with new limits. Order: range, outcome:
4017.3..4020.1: 25.2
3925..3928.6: 22.3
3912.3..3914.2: 22.5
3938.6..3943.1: 23.3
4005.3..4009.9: 24.2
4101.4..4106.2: 22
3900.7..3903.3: 22.7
